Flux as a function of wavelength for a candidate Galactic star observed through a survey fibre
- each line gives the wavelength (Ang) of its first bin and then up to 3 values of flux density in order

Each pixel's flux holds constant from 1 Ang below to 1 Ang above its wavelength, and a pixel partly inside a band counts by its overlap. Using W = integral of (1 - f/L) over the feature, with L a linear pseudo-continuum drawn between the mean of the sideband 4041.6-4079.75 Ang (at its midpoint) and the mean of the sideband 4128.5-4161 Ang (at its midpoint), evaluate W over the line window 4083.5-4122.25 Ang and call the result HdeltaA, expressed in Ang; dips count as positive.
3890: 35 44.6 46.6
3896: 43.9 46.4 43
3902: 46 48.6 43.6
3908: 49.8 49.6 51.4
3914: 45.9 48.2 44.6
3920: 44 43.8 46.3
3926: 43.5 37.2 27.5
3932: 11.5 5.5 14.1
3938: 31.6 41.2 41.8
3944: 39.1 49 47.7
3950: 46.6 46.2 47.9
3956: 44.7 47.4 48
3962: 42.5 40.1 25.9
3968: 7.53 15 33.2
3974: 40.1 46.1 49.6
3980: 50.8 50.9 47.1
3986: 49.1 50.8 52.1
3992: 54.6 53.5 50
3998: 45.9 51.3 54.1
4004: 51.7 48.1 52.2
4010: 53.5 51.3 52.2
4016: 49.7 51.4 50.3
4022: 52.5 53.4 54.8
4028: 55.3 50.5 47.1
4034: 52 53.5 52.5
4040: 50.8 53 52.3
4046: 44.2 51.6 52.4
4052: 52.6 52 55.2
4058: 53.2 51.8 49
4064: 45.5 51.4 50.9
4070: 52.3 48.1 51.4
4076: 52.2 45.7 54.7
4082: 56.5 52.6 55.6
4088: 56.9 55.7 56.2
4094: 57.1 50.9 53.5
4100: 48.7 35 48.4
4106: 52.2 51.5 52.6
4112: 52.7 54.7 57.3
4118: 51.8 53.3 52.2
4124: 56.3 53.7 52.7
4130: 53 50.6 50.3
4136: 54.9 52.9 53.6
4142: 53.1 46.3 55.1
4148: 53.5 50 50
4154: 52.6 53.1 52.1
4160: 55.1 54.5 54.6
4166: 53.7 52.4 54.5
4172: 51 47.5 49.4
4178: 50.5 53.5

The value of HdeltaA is -0.68 Ang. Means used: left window 50.8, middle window 52.4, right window 52.3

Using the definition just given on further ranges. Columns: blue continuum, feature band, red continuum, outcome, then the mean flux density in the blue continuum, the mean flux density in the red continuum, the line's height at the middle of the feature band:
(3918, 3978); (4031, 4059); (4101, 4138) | -3.9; 36.7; 51.9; 45.3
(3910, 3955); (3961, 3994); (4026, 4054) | 2.3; 39.1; 51.5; 44.3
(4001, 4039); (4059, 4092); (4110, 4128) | 0.6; 51.9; 53.8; 53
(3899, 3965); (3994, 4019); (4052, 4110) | -2.5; 41.1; 51.6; 46.4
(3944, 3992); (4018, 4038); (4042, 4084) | -1.7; 42.7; 51.2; 48.1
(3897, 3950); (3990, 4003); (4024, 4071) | -1.3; 40.2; 51.5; 46.8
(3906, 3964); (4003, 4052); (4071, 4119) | -4.4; 40.6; 52.2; 47.3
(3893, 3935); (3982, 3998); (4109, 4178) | -2.0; 41.3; 52.6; 45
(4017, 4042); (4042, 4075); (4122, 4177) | 0.8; 52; 52.5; 52.1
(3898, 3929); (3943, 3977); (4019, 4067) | 6.1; 45.7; 51.5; 47.8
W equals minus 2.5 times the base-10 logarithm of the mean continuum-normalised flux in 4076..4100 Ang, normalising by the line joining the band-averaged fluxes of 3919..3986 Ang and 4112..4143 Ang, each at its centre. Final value -0.08 mag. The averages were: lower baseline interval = 38.1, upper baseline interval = 53.3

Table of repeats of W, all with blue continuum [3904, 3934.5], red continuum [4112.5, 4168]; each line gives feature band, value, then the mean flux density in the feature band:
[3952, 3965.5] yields -0.05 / 44.5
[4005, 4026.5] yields -0.13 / 51.7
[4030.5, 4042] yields -0.09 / 51.3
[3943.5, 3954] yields -0.10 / 46.2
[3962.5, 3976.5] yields 0.41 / 29.6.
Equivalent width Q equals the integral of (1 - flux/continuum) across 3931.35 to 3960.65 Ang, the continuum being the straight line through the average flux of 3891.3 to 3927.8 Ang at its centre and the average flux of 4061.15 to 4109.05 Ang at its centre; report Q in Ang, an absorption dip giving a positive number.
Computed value 5.9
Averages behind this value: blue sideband 45.9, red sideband 51.3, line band 37.7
